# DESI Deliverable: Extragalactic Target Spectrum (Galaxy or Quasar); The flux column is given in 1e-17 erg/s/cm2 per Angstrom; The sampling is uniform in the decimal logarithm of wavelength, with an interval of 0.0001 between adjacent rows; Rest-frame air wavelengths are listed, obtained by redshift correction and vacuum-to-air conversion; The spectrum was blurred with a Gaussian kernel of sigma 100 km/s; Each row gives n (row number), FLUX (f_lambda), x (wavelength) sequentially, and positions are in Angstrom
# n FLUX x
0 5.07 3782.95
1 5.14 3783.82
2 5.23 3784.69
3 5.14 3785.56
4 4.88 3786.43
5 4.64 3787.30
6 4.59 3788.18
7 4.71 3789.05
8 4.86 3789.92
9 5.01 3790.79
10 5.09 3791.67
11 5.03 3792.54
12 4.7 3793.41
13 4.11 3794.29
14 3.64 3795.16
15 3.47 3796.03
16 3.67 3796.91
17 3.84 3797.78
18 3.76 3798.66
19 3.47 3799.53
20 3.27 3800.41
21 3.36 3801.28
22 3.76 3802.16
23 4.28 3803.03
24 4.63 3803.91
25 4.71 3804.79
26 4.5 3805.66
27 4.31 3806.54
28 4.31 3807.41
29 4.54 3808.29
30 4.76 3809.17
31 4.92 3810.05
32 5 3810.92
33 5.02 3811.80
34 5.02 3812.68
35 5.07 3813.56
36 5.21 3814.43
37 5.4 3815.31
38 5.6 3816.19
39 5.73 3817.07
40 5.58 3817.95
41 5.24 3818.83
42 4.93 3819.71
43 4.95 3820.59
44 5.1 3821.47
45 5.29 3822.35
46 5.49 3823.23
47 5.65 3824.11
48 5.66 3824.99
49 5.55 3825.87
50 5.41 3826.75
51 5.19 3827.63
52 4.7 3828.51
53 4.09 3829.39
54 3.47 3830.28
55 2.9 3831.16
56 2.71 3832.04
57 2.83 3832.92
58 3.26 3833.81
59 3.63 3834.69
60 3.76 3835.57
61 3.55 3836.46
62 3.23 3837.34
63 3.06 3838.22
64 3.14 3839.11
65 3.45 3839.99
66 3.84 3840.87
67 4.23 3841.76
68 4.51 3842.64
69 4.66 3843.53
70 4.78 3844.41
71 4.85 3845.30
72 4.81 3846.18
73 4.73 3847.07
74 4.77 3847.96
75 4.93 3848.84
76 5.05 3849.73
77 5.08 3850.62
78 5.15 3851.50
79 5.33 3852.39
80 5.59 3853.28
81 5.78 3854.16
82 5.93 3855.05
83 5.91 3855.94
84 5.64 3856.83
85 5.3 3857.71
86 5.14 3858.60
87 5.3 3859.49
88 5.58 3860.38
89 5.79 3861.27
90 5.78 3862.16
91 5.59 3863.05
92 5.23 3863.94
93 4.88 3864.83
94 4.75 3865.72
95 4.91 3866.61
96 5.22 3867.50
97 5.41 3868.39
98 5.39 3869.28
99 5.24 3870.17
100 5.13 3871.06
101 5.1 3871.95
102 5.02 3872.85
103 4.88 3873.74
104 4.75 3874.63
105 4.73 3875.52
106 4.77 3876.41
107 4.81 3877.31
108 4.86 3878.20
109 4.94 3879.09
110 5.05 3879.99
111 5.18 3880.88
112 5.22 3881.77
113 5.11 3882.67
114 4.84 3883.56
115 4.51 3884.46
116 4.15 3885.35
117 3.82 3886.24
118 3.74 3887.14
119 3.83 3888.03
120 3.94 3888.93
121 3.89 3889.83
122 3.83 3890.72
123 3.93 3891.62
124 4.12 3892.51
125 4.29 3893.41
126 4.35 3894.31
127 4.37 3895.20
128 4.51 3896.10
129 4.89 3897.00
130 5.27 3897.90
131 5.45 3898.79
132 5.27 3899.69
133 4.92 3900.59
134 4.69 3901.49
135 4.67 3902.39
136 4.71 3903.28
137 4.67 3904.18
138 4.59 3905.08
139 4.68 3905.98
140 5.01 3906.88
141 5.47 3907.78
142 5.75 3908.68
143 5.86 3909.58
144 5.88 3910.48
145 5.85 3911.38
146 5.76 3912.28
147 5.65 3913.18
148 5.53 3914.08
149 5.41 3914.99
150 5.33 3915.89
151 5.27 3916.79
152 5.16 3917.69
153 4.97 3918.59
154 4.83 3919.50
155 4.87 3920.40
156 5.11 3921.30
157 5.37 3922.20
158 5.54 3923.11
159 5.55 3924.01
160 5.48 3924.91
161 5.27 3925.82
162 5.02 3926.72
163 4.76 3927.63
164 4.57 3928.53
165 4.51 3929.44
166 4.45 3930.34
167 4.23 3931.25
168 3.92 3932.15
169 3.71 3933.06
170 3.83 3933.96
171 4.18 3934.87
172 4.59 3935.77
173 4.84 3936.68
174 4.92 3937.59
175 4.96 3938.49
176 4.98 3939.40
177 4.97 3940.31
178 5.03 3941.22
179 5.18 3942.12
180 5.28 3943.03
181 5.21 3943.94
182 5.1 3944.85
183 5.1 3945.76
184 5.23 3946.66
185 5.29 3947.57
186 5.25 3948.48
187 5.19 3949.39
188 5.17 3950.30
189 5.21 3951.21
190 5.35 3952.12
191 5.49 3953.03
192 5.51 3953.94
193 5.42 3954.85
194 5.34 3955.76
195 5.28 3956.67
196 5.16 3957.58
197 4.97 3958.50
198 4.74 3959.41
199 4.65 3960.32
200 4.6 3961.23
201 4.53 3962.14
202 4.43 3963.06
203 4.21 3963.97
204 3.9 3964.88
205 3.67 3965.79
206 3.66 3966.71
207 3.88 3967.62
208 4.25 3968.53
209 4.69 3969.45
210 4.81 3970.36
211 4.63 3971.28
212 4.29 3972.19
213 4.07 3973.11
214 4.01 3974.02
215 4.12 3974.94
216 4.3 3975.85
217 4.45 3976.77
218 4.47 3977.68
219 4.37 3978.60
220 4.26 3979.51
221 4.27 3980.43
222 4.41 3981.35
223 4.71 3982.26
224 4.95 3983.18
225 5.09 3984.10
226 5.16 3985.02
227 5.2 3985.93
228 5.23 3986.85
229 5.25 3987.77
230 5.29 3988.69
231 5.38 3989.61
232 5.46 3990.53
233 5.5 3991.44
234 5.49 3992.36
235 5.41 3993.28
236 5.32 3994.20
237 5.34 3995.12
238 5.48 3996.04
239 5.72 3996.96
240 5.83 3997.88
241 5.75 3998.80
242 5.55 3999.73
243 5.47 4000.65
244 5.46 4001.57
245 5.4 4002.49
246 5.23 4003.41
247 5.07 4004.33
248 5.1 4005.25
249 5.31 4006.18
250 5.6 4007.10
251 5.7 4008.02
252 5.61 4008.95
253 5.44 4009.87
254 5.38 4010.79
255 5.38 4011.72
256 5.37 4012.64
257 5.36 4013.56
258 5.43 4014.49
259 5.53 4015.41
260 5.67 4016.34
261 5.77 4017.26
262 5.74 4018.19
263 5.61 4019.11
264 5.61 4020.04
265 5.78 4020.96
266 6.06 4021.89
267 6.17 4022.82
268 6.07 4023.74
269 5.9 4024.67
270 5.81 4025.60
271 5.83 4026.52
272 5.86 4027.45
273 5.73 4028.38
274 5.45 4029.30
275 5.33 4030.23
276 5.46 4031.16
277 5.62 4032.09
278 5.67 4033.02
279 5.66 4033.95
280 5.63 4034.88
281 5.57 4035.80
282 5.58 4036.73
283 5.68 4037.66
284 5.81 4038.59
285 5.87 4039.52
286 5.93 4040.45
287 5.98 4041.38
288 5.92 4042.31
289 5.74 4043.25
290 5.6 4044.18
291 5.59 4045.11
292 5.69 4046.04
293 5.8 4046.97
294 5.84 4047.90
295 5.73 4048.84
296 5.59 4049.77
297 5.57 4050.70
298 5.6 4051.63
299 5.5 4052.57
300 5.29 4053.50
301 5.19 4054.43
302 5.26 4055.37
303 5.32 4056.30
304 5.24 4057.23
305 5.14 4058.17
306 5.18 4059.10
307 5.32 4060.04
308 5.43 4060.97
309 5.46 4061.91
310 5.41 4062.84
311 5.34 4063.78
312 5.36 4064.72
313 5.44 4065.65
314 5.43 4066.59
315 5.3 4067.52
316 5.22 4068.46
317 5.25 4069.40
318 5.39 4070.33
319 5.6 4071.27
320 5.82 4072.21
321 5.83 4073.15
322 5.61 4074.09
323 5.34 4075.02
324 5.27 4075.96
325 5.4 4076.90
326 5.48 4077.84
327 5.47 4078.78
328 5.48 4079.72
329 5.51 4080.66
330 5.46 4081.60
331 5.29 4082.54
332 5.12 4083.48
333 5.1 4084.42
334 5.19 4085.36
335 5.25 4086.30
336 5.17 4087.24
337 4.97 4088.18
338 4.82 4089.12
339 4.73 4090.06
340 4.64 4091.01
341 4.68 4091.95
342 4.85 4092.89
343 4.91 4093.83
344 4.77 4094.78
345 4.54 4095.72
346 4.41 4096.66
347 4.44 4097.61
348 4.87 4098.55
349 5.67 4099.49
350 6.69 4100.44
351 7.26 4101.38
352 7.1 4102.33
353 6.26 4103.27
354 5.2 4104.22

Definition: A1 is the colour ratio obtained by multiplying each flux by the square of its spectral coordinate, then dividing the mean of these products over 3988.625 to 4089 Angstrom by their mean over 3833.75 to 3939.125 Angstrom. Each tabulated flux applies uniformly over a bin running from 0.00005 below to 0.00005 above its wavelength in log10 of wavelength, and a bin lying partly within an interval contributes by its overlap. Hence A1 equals 1.23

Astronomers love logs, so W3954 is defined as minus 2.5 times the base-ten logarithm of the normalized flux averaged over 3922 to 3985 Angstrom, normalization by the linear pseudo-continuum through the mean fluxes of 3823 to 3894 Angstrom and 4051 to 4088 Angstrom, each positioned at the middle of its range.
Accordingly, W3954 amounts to 0.06 mag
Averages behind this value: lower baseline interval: 4.68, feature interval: 4.74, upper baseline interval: 5.37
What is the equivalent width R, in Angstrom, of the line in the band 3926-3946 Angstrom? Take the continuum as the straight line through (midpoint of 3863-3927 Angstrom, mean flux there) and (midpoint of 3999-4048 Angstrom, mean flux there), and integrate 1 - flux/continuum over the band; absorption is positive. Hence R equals 1.8 Angstrom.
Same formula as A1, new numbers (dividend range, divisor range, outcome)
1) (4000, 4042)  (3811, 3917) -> 1.26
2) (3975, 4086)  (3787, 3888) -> 1.28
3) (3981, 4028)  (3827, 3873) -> 1.27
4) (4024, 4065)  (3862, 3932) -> 1.22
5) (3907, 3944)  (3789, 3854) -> 1.18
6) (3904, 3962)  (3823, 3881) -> 1.11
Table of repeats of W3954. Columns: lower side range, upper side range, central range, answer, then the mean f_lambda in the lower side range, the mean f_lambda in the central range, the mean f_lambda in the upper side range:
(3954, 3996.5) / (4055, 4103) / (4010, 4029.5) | -0.14 mag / 4.75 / 5.69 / 5.32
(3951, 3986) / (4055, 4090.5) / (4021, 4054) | -0.13 mag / 4.62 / 5.72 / 5.33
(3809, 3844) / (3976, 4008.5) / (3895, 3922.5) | -0.07 mag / 4.52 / 5.16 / 5.18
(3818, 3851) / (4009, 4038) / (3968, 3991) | 0.15 mag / 4.4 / 4.68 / 5.65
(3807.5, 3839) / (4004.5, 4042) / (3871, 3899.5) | 0.07 mag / 4.59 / 4.6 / 5.65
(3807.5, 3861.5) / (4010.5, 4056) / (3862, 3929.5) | 0.02 mag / 4.76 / 4.94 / 5.66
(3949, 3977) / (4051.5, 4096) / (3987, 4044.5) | -0.14 mag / 4.64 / 5.59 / 5.26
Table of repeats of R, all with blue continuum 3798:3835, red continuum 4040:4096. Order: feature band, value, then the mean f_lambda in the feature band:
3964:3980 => 2.6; 4.23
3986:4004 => -1.1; 5.44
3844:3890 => -2.7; 5.01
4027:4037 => -0.7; 5.6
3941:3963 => -0.6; 5.12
